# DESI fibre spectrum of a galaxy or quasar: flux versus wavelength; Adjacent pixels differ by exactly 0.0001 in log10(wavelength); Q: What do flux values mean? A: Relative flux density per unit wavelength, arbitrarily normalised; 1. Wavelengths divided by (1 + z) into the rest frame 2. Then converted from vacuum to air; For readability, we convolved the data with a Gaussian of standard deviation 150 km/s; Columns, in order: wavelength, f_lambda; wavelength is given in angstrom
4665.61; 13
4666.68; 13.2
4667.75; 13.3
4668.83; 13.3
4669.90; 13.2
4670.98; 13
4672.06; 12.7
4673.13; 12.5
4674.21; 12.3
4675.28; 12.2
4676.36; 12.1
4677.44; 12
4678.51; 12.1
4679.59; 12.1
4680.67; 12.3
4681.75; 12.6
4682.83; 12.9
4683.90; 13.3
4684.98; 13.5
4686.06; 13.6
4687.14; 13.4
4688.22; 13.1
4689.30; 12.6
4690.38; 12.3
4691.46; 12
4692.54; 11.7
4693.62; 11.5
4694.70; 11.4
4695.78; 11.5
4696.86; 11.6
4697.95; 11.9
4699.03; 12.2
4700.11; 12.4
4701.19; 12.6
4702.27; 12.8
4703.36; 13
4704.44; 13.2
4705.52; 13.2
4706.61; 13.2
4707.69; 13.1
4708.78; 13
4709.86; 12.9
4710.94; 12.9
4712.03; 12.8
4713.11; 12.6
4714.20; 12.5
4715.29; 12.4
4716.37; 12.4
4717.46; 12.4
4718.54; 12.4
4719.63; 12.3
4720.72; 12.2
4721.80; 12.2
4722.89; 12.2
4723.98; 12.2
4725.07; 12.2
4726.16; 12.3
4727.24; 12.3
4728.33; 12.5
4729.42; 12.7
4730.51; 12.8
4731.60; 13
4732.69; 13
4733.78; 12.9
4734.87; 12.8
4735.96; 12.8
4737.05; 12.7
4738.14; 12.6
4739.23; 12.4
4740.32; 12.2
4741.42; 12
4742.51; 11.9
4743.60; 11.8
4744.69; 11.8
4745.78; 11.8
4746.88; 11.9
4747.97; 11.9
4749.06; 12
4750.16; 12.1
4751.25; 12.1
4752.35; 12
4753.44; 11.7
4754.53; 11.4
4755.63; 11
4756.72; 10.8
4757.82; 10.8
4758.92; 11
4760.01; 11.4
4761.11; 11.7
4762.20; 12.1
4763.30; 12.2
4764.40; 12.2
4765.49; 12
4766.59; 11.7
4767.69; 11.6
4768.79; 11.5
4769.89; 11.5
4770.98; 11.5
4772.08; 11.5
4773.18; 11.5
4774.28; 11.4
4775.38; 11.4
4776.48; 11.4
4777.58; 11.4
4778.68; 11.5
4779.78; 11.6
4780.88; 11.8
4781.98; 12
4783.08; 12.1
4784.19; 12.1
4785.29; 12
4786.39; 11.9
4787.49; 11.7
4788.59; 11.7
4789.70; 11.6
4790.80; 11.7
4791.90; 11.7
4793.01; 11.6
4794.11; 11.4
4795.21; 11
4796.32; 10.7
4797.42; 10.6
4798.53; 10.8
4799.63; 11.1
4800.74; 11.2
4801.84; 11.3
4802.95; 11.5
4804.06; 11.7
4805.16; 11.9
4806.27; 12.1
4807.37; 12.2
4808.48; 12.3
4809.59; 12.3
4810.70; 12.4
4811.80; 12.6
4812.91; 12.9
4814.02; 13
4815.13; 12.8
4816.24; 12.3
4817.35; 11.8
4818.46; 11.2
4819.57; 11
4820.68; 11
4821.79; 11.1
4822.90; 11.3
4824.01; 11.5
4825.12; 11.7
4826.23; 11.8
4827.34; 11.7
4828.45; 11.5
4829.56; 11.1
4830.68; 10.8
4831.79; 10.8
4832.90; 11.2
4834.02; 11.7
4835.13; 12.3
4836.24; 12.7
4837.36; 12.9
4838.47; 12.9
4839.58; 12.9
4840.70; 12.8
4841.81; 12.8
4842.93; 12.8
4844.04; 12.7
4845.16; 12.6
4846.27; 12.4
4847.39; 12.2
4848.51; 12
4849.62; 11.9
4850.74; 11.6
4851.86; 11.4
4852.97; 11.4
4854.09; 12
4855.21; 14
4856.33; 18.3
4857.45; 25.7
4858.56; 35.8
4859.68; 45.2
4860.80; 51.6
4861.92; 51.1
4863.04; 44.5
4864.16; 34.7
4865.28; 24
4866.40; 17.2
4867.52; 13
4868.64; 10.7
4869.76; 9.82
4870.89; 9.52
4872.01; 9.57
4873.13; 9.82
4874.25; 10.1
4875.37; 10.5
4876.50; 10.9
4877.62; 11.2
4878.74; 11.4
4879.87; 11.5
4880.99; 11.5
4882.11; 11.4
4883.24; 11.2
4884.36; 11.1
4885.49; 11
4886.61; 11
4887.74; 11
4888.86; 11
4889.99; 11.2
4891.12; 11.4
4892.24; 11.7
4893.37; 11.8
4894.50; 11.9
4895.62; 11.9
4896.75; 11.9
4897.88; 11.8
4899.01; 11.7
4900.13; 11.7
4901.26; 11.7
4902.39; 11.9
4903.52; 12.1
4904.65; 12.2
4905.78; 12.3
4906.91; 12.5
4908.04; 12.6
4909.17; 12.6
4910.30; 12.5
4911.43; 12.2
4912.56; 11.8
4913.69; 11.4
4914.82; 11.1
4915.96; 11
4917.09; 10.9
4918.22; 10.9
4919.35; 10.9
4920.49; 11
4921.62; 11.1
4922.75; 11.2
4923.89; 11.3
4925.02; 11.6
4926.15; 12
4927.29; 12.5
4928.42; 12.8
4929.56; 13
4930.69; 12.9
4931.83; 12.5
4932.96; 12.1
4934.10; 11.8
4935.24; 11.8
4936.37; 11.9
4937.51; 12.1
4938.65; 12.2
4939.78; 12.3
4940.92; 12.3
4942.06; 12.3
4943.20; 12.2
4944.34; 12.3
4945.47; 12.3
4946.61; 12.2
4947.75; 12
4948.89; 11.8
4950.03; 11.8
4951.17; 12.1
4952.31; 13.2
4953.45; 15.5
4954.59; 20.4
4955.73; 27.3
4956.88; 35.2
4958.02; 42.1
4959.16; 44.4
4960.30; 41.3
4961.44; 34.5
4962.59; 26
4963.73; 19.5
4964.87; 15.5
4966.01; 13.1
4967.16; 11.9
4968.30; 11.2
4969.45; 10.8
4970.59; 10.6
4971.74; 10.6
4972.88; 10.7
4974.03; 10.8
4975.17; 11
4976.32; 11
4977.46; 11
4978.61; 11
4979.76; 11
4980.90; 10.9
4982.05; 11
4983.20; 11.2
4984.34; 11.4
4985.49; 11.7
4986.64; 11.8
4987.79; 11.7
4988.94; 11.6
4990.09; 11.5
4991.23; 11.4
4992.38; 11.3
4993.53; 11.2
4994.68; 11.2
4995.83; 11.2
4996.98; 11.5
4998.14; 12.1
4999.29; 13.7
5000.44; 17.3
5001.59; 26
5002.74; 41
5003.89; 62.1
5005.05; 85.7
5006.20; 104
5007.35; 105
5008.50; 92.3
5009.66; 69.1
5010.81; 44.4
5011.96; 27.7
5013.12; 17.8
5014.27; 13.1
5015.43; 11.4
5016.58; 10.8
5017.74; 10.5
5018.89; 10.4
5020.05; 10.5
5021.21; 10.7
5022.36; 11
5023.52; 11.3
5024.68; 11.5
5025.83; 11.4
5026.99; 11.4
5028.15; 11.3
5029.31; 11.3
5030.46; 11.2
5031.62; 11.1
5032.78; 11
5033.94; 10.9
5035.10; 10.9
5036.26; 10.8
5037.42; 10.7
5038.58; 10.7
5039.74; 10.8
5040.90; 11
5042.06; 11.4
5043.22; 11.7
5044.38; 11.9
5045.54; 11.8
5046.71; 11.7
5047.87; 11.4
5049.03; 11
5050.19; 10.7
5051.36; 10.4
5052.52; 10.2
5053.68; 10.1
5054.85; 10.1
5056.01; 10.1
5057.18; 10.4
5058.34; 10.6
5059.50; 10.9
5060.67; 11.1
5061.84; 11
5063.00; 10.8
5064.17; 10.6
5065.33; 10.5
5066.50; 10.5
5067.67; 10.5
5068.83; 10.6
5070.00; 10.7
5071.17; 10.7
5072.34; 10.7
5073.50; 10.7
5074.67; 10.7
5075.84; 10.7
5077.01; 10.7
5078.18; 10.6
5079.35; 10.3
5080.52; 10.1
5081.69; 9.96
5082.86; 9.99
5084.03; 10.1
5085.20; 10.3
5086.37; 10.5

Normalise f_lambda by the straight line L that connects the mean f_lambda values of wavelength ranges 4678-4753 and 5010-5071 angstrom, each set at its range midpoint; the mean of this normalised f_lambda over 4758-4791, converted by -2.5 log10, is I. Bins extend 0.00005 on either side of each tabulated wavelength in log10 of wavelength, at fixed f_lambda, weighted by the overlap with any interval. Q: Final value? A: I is 0.07 mag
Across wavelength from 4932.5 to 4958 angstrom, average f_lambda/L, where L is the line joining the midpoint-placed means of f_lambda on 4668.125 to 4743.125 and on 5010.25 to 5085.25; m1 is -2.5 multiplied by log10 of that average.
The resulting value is -0.25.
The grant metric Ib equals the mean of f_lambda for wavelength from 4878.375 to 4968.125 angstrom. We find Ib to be 14.3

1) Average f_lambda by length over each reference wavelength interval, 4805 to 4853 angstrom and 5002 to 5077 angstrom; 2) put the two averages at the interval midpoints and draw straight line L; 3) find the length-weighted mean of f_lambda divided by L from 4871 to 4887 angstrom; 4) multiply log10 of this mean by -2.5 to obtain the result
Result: 0.26 mag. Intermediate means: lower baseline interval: 12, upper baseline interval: 19.3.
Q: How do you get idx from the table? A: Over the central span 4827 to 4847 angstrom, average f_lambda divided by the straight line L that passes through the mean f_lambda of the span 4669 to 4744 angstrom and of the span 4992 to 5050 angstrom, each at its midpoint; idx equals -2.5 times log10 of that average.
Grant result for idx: 0.34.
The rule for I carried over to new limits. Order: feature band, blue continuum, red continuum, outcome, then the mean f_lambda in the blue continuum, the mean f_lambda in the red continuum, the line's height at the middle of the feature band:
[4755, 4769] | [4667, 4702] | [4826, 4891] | 0.20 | 12.5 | 15.6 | 13.9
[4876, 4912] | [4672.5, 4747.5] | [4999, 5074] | 0.37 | 12.5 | 19.6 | 16.5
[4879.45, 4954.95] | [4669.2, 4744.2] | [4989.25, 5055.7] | 0.45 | 12.5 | 20.9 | 18.1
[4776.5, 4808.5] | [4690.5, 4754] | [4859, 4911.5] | 0.18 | 12.4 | 15.5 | 13.7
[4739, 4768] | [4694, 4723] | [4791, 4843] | 0.04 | 12.5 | 11.8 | 12.2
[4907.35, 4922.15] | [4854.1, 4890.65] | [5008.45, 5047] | 0.46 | 18.3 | 15.9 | 17.7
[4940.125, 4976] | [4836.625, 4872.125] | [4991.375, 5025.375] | 0.43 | 19.2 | 30.2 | 26.6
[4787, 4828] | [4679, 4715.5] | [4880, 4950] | 0.05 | 12.6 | 11.8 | 12.2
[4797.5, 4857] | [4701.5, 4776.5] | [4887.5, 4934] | -0.01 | 12.2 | 11.8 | 12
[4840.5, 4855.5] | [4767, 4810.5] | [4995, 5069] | 0.11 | 11.6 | 19.8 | 13.6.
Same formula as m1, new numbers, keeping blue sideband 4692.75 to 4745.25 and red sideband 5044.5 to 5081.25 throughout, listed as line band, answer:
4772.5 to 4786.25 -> 0.041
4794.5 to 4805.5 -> 0.081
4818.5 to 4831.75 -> 0.057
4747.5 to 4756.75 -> 0.051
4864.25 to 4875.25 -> -0.157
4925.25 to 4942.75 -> -0.086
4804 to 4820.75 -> -0.015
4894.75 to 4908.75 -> -0.048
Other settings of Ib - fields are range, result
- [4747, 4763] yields 11.6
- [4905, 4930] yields 11.8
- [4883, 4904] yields 11.5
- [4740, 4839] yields 11.7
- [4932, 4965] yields 18.6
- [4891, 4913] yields 12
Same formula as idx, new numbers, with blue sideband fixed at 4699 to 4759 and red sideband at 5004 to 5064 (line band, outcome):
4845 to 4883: -0.158 mag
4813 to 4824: 0.238 mag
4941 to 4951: 0.425 mag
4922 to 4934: 0.393 mag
